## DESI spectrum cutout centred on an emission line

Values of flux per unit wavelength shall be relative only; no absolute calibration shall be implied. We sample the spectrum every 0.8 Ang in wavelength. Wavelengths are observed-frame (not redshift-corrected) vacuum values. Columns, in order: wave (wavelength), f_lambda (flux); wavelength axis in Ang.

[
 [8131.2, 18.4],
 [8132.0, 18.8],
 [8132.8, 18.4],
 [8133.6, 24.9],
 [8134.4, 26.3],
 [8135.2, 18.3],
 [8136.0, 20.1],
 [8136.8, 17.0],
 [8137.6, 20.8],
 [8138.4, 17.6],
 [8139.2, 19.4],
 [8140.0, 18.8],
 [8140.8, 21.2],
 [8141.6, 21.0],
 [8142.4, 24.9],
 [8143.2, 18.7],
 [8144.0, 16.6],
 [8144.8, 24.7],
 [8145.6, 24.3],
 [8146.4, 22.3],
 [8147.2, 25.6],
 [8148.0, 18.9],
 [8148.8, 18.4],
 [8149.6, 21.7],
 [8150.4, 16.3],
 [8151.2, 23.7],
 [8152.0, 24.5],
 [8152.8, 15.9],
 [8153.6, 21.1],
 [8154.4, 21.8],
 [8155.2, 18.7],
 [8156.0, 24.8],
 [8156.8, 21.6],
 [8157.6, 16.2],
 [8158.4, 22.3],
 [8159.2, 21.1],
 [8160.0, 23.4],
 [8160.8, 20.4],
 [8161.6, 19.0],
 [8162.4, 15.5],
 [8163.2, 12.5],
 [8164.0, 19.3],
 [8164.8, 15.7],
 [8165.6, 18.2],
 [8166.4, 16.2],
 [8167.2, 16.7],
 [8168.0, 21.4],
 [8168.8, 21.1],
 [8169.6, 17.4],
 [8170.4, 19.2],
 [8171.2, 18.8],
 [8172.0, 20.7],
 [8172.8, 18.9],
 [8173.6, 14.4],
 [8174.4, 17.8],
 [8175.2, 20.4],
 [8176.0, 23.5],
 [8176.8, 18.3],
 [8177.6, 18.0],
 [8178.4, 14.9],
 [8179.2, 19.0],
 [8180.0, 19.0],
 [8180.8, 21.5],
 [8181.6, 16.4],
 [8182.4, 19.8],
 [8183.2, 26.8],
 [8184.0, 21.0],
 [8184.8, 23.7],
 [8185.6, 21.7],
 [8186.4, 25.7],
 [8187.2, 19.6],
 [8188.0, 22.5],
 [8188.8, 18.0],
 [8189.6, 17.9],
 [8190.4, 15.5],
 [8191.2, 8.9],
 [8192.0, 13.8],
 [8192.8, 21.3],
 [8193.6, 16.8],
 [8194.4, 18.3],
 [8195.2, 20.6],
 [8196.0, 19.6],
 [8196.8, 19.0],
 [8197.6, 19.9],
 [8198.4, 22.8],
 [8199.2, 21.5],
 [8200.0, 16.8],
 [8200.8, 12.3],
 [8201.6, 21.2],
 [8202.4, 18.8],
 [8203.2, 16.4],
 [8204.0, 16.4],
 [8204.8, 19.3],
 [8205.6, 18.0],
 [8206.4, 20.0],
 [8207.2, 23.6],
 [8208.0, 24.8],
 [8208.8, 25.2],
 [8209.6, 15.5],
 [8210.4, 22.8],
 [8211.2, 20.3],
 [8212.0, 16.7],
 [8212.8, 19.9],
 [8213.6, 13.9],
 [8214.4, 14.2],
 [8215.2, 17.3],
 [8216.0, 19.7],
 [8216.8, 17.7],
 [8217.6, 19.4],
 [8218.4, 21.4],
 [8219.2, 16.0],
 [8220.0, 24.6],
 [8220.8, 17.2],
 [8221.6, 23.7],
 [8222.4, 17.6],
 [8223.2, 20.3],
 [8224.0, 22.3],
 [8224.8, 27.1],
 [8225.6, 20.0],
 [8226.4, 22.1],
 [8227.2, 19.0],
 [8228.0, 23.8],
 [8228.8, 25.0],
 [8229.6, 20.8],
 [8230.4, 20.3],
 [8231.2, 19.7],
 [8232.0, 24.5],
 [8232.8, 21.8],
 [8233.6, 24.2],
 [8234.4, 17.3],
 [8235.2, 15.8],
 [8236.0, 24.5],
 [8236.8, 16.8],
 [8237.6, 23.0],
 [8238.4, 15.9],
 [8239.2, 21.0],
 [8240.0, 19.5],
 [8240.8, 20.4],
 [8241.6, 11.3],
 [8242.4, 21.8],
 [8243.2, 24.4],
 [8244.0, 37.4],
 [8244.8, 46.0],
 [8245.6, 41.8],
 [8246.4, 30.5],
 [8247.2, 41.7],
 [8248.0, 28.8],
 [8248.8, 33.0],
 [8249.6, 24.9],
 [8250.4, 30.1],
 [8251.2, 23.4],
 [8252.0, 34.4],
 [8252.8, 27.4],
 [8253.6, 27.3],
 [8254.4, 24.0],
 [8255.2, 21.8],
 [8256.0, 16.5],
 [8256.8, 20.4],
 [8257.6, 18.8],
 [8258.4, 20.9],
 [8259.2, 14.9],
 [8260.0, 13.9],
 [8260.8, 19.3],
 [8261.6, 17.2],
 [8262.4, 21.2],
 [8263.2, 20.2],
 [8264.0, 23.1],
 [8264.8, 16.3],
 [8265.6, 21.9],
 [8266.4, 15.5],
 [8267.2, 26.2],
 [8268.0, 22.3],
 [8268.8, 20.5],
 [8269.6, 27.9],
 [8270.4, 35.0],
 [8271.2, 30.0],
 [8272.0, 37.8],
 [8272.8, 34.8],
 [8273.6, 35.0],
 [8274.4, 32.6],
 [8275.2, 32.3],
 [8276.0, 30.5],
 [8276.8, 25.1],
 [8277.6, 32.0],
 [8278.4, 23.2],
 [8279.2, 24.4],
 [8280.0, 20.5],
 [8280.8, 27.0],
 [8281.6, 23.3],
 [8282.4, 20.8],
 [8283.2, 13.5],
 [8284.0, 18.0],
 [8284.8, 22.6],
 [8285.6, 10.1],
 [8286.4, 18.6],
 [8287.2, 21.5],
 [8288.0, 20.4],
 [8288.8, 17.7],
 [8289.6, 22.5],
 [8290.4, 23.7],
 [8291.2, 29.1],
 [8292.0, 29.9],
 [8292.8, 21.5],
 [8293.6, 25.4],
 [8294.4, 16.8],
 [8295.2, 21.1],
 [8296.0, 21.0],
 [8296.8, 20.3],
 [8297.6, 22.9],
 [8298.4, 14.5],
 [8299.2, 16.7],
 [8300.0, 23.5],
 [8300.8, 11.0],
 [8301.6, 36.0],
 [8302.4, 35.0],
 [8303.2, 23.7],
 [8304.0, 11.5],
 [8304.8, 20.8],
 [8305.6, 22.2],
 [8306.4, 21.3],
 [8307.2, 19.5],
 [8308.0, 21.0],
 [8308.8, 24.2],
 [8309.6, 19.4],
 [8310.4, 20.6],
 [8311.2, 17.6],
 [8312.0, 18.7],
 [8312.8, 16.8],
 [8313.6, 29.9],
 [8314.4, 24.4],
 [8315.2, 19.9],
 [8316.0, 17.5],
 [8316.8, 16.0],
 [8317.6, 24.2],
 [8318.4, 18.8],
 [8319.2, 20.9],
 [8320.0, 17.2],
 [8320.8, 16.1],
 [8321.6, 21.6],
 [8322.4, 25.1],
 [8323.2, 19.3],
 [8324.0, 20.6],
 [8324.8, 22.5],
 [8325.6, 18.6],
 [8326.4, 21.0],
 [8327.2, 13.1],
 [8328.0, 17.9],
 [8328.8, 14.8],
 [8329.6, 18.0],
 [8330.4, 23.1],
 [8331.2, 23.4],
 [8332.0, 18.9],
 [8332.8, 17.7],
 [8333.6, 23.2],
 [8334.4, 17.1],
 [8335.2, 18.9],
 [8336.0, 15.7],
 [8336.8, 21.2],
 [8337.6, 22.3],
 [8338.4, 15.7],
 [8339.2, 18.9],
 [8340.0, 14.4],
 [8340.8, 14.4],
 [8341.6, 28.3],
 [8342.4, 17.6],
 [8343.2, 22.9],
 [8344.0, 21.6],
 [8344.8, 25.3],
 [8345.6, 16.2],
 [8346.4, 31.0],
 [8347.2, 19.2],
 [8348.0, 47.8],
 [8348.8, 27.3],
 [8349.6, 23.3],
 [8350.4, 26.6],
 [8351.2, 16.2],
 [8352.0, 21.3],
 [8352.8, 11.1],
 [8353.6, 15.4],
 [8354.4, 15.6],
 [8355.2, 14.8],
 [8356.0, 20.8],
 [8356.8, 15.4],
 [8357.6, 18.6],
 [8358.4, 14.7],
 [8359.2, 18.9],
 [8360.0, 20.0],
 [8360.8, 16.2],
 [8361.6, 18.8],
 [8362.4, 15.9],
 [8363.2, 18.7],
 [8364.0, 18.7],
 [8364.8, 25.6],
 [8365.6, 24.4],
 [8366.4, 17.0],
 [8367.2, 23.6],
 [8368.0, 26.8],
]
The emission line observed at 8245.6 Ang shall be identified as H-alpha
